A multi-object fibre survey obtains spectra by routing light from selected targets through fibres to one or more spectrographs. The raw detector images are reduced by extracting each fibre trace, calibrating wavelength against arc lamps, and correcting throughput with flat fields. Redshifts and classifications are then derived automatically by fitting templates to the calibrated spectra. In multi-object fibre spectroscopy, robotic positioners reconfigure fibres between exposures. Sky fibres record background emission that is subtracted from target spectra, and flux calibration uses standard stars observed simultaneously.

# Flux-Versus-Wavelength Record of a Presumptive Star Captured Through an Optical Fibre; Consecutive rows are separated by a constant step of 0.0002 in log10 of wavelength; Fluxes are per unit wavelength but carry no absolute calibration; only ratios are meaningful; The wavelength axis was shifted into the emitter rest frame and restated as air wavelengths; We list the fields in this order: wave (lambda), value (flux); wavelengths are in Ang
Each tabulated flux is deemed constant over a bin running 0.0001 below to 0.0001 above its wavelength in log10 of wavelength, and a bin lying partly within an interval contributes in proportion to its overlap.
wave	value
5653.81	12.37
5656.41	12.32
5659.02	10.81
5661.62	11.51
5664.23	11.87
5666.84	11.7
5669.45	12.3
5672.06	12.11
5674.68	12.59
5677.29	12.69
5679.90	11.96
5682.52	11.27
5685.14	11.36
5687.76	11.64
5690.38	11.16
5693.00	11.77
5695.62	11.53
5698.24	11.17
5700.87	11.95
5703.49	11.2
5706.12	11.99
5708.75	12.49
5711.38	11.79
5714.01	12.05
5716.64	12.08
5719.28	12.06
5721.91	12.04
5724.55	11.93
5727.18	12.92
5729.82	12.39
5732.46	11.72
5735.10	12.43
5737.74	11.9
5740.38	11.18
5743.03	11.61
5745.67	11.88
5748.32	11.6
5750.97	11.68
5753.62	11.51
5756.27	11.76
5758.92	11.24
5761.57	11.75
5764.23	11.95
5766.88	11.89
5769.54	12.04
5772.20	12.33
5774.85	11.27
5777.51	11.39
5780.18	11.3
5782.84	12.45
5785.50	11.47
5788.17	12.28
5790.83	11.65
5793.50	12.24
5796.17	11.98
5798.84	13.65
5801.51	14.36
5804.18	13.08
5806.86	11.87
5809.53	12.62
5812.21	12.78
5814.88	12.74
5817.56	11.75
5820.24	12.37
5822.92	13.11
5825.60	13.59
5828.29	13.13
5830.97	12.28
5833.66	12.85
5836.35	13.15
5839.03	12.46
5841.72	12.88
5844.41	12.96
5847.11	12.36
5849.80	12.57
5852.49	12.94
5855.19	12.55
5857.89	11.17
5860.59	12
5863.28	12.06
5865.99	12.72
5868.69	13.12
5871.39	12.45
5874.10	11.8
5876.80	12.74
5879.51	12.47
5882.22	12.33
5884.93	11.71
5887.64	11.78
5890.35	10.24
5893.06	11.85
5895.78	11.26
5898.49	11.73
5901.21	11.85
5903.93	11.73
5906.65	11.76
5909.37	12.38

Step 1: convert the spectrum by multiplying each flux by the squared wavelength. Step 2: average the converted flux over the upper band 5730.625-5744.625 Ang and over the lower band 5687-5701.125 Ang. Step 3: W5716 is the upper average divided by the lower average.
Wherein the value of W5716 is 1.0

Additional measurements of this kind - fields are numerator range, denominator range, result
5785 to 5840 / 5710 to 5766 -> 1.09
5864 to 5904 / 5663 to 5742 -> 1.07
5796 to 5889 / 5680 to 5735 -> 1.11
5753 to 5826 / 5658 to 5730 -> 1.06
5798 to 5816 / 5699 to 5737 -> 1.11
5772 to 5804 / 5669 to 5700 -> 1.08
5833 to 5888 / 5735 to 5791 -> 1.10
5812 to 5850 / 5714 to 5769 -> 1.11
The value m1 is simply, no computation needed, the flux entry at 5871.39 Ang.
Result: 12.45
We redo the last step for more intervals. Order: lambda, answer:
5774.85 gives 11.27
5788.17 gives 12.28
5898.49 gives 11.73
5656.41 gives 12.32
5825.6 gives 13.59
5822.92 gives 13.11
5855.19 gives 12.55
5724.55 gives 11.93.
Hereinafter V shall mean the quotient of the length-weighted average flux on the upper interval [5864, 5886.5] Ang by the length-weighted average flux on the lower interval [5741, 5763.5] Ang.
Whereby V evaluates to 1.07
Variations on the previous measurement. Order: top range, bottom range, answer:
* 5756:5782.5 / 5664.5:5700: 0.99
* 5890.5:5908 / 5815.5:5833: 0.91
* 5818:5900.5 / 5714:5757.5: 1.04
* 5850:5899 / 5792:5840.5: 0.94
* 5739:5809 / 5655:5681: 1.00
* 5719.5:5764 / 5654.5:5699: 1.01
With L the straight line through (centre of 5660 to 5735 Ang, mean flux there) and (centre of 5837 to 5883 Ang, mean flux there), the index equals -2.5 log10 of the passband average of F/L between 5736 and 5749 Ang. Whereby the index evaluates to 0.04 mag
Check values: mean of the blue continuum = 11.9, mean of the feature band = 11.7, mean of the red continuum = 12.5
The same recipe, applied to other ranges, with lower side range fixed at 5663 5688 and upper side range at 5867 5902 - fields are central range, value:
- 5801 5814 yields -0.08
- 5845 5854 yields -0.06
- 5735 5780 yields 0.02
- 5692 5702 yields 0.03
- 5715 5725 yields -0.01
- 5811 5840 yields -0.07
